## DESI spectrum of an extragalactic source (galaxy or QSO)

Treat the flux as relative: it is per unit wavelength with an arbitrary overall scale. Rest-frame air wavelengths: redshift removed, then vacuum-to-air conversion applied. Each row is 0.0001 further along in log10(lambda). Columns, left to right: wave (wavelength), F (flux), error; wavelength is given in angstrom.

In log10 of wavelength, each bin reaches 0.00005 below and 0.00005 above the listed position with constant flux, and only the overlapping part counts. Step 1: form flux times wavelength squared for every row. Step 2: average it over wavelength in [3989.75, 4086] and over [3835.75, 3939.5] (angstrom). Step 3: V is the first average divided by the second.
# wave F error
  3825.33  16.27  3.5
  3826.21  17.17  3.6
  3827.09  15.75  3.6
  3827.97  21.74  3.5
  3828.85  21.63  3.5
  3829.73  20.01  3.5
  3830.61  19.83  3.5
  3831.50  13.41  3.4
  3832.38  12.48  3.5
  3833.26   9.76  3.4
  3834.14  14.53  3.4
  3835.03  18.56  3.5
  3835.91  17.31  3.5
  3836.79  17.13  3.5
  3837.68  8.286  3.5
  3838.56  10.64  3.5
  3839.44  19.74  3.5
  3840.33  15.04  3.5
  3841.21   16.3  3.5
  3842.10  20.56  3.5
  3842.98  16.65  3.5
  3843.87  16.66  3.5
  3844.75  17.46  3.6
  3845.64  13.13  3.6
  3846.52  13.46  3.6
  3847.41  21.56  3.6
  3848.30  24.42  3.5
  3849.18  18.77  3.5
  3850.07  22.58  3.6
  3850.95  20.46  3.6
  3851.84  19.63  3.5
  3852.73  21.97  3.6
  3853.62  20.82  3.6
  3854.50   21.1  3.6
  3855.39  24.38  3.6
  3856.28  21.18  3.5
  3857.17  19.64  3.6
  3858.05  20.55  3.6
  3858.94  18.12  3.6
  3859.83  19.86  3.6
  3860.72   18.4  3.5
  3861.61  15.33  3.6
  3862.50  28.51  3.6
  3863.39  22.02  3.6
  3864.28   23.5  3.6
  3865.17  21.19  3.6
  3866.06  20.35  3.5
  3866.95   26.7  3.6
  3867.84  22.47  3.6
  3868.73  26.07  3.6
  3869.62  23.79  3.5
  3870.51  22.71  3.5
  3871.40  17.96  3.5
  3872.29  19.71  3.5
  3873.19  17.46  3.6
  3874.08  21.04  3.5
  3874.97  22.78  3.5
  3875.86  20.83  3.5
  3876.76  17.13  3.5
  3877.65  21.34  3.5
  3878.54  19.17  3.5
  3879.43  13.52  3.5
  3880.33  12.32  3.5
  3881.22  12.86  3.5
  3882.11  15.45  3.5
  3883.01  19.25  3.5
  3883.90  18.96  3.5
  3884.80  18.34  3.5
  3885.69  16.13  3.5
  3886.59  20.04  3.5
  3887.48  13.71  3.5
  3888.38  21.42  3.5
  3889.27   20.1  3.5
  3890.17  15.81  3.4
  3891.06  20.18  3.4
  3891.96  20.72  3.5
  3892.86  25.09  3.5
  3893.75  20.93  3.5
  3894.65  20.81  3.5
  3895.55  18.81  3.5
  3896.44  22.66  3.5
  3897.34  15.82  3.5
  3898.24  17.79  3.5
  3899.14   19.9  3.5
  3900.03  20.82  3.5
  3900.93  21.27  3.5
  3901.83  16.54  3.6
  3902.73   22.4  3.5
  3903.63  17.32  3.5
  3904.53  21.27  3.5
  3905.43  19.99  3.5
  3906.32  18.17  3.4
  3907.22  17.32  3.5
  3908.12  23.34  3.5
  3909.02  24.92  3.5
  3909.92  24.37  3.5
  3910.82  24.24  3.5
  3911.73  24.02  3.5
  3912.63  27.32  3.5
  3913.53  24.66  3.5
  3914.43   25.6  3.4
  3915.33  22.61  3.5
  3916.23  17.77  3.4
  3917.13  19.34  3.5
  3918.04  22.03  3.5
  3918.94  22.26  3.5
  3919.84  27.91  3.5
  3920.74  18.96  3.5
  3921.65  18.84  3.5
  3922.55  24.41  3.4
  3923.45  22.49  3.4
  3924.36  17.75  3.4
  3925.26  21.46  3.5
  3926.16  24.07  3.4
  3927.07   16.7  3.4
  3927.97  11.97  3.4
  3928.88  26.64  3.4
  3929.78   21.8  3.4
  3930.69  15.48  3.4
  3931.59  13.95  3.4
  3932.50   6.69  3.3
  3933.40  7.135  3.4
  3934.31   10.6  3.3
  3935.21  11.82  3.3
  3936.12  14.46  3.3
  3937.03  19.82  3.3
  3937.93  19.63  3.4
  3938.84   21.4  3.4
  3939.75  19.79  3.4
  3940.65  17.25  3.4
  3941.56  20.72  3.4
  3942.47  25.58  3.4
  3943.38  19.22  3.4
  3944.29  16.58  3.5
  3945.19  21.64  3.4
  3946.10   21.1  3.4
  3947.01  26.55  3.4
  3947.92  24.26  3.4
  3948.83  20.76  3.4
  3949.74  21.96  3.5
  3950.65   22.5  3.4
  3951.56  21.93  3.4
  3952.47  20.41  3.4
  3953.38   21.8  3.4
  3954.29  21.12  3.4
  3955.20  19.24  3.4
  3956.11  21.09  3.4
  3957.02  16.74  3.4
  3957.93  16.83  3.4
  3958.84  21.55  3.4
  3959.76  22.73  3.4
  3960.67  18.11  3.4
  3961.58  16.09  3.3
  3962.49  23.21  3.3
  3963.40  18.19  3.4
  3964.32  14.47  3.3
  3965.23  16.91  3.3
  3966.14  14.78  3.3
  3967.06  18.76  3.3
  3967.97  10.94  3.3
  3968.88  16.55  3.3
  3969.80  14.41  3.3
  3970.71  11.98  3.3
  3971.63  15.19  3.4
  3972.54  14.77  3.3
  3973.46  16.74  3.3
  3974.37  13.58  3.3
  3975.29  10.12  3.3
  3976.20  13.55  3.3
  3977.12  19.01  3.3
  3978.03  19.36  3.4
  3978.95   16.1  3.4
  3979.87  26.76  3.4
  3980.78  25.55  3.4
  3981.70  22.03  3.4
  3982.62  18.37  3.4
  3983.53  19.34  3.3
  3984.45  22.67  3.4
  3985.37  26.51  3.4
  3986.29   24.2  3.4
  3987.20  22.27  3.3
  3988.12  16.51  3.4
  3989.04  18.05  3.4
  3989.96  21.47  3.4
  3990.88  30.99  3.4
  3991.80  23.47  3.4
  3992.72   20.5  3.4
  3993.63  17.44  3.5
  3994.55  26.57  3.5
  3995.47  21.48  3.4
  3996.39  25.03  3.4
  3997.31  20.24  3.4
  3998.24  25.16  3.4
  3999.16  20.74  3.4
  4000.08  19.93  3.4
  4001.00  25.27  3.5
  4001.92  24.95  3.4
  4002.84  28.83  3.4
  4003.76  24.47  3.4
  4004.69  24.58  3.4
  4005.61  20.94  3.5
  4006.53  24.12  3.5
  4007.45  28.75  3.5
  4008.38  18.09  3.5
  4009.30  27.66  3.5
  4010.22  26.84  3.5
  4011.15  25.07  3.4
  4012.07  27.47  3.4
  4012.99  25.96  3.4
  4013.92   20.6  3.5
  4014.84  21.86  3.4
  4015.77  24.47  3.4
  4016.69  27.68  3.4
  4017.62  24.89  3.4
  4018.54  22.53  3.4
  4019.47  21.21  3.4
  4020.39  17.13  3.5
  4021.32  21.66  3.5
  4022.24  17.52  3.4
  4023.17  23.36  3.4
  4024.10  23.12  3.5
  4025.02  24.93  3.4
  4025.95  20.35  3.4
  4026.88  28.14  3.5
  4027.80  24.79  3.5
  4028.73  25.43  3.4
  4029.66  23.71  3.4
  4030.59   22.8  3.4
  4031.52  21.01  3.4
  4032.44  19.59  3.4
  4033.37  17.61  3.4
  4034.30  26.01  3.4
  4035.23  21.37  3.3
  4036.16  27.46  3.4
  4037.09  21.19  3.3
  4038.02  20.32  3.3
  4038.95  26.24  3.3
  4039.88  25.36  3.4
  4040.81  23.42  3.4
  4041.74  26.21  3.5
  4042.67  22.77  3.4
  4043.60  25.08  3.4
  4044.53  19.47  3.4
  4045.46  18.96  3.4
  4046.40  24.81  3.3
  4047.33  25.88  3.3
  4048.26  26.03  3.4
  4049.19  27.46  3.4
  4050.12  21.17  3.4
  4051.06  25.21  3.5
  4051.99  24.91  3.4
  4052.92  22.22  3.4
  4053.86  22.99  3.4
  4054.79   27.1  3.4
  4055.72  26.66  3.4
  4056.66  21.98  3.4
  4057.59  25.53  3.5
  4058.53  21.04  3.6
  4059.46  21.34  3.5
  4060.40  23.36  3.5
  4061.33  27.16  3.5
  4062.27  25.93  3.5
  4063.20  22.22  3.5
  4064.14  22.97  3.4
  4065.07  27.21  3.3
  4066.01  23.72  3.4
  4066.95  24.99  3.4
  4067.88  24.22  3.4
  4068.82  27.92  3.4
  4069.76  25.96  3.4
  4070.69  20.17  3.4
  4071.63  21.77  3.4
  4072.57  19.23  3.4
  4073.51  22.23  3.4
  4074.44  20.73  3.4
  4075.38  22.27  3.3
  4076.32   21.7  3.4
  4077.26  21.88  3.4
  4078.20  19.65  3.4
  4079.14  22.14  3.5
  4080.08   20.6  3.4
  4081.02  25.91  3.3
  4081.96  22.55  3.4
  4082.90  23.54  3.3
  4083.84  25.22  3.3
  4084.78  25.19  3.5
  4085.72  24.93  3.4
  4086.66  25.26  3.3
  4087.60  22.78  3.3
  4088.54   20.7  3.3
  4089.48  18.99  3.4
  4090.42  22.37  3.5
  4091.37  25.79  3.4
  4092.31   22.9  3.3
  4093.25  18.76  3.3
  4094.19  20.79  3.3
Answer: 1.3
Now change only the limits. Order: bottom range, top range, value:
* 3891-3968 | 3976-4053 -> 1.21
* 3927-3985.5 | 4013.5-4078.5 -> 1.33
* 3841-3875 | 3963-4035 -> 1.12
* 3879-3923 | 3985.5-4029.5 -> 1.22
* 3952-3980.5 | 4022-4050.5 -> 1.38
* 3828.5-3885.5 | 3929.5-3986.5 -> 1.03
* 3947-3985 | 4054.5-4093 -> 1.32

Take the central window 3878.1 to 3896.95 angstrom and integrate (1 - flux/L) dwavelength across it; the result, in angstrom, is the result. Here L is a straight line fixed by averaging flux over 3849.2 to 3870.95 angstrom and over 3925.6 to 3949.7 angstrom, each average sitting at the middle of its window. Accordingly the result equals 1.92 angstrom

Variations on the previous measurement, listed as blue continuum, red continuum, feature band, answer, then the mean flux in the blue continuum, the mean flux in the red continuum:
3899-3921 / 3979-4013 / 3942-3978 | 6.66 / 21.8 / 23.4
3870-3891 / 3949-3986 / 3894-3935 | -3.55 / 18.2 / 18.6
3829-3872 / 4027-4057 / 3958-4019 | 3.88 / 19.1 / 23.7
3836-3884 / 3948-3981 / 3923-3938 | 1.62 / 19.3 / 18.2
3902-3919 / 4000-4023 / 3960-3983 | 5.96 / 22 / 23.8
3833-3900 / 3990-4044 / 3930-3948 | 3.09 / 19.1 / 23.5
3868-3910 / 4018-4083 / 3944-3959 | -0.03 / 19.5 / 23.2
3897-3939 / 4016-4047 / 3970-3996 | 2.17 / 19.7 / 22.9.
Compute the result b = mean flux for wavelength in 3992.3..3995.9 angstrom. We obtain 21.6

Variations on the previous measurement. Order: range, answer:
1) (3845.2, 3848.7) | 18.1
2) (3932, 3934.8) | 8.3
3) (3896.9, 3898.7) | 16.8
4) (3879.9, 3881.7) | 12.7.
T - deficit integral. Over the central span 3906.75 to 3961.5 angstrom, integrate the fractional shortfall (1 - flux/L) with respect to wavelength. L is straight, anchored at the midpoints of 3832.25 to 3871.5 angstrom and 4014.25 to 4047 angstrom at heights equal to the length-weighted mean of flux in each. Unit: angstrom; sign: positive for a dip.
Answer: 1.9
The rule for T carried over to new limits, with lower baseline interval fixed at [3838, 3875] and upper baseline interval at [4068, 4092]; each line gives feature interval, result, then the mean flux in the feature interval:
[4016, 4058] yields -2.1 angstrom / 23.4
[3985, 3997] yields -0.5 angstrom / 22.6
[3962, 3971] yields 2.2 angstrom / 16.1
